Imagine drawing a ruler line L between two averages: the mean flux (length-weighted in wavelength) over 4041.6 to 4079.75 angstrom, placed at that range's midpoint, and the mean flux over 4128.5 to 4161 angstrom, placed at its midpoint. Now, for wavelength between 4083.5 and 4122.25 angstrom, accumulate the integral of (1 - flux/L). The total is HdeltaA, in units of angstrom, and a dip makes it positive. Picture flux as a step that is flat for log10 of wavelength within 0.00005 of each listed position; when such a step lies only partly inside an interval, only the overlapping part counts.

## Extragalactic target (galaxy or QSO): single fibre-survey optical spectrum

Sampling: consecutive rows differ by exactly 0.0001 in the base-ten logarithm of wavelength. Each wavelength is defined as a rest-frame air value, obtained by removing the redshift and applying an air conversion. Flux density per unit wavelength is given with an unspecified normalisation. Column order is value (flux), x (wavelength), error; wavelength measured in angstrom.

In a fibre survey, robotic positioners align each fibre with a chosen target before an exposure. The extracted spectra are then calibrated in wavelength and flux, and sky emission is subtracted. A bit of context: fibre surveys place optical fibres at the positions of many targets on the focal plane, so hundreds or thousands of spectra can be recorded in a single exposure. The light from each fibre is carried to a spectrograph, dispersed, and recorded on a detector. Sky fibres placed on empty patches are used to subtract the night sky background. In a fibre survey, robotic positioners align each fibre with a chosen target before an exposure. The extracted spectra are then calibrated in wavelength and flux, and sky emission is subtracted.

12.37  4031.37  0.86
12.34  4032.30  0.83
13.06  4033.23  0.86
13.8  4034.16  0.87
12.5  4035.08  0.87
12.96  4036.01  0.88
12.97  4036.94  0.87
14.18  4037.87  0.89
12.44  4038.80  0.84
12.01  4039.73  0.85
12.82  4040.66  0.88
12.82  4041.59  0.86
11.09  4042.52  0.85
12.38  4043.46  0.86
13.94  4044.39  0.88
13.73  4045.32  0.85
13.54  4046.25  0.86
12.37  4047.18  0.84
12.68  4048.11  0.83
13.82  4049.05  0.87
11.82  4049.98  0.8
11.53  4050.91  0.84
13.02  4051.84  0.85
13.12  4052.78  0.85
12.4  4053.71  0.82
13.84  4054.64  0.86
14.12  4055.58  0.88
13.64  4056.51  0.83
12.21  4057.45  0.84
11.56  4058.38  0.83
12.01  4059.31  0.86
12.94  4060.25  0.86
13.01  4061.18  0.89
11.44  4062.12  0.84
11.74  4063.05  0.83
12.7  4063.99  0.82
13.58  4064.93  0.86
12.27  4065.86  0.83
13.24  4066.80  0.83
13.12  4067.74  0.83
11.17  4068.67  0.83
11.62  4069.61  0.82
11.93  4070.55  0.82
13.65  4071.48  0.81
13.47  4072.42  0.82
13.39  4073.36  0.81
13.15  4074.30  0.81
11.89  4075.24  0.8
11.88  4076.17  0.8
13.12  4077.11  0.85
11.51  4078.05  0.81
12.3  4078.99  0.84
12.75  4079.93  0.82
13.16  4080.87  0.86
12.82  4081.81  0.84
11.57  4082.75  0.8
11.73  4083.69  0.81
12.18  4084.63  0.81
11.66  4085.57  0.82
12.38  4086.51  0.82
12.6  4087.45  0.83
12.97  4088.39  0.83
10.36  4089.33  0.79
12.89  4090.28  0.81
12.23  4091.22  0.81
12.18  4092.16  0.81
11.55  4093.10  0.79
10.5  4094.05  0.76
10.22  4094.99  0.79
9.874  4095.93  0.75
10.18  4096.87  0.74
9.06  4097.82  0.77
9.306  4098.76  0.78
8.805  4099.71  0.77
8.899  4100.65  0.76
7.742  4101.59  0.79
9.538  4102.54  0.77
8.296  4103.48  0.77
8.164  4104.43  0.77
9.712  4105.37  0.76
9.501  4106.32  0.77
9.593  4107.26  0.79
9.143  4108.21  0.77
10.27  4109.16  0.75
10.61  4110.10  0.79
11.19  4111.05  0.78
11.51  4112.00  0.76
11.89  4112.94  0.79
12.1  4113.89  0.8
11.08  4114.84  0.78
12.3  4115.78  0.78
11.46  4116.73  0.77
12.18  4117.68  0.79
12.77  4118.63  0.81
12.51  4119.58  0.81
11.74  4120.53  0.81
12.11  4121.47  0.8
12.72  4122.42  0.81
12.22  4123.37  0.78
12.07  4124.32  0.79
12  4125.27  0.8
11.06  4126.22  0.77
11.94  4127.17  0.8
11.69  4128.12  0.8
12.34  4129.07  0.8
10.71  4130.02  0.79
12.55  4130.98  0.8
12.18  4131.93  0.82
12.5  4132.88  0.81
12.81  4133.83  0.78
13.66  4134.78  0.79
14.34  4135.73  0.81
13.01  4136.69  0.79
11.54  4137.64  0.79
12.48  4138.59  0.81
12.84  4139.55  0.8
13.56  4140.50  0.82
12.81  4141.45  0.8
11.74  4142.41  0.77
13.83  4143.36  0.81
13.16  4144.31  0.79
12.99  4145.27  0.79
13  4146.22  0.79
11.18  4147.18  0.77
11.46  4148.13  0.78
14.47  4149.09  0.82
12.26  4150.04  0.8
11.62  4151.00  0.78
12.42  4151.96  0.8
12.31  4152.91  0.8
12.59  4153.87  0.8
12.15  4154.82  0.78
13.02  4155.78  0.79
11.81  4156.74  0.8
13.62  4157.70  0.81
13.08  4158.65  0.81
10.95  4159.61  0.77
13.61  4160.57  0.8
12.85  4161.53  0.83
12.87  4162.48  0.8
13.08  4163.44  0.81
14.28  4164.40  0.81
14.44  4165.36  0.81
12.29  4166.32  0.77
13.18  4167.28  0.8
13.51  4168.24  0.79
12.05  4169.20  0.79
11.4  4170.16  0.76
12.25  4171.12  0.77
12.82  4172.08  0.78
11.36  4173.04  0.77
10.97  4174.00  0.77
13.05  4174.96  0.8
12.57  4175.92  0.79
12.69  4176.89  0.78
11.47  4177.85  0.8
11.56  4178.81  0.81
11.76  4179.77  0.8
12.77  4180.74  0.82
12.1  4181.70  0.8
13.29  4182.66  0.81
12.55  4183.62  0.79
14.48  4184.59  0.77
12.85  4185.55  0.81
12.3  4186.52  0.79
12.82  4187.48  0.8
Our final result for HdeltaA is 5.4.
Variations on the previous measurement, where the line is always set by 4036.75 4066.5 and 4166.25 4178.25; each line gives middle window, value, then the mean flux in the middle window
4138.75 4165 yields -0.8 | 12.7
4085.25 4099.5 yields 1.6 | 11.1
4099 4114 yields 3.3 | 9.75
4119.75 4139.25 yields 0.2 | 12.3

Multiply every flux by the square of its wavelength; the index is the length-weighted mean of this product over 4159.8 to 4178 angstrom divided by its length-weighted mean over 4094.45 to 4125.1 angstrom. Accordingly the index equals 1.23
